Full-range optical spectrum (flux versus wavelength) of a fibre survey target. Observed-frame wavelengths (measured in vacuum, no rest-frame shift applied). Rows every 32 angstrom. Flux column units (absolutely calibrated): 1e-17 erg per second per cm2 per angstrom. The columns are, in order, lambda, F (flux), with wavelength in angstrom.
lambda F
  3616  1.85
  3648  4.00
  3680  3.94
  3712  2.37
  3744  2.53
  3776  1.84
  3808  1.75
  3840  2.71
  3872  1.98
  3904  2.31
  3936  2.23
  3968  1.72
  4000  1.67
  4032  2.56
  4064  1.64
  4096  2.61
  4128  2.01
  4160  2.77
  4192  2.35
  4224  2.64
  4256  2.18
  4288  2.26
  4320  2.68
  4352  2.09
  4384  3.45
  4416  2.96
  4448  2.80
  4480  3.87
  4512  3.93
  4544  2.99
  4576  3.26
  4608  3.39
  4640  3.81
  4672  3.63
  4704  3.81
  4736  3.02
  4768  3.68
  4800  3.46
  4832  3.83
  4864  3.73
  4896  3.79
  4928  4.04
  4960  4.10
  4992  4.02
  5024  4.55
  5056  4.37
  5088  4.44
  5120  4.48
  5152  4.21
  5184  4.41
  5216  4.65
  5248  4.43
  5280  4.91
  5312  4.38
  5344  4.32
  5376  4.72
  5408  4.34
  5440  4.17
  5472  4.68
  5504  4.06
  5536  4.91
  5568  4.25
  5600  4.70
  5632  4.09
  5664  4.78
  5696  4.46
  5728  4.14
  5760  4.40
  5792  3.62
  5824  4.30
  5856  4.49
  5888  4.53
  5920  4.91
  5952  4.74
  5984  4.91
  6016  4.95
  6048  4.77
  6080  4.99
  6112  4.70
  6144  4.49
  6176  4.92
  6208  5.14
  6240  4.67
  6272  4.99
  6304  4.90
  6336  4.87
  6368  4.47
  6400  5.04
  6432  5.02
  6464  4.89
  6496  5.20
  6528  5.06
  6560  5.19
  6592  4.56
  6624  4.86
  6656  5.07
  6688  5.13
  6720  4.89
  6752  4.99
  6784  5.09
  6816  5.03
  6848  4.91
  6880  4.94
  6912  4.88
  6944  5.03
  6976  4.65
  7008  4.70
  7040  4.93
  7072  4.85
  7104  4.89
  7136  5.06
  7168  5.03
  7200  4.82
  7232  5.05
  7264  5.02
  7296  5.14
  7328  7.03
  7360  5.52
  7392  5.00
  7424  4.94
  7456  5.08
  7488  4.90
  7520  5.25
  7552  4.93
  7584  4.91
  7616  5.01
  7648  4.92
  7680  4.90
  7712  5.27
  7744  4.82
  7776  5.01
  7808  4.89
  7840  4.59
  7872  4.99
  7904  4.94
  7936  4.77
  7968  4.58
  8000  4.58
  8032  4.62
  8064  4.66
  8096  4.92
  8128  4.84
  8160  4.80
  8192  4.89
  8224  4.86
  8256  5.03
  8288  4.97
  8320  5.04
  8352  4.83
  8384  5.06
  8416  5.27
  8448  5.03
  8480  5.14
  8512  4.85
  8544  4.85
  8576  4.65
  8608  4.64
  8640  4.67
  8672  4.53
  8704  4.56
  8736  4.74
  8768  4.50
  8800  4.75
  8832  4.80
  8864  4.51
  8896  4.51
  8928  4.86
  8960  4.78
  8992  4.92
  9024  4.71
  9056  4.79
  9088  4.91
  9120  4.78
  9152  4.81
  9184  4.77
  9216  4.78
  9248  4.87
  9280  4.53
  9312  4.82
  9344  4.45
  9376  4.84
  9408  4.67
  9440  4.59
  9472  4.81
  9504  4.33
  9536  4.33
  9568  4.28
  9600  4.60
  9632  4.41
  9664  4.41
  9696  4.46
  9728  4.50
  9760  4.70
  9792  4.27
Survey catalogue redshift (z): 0.117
